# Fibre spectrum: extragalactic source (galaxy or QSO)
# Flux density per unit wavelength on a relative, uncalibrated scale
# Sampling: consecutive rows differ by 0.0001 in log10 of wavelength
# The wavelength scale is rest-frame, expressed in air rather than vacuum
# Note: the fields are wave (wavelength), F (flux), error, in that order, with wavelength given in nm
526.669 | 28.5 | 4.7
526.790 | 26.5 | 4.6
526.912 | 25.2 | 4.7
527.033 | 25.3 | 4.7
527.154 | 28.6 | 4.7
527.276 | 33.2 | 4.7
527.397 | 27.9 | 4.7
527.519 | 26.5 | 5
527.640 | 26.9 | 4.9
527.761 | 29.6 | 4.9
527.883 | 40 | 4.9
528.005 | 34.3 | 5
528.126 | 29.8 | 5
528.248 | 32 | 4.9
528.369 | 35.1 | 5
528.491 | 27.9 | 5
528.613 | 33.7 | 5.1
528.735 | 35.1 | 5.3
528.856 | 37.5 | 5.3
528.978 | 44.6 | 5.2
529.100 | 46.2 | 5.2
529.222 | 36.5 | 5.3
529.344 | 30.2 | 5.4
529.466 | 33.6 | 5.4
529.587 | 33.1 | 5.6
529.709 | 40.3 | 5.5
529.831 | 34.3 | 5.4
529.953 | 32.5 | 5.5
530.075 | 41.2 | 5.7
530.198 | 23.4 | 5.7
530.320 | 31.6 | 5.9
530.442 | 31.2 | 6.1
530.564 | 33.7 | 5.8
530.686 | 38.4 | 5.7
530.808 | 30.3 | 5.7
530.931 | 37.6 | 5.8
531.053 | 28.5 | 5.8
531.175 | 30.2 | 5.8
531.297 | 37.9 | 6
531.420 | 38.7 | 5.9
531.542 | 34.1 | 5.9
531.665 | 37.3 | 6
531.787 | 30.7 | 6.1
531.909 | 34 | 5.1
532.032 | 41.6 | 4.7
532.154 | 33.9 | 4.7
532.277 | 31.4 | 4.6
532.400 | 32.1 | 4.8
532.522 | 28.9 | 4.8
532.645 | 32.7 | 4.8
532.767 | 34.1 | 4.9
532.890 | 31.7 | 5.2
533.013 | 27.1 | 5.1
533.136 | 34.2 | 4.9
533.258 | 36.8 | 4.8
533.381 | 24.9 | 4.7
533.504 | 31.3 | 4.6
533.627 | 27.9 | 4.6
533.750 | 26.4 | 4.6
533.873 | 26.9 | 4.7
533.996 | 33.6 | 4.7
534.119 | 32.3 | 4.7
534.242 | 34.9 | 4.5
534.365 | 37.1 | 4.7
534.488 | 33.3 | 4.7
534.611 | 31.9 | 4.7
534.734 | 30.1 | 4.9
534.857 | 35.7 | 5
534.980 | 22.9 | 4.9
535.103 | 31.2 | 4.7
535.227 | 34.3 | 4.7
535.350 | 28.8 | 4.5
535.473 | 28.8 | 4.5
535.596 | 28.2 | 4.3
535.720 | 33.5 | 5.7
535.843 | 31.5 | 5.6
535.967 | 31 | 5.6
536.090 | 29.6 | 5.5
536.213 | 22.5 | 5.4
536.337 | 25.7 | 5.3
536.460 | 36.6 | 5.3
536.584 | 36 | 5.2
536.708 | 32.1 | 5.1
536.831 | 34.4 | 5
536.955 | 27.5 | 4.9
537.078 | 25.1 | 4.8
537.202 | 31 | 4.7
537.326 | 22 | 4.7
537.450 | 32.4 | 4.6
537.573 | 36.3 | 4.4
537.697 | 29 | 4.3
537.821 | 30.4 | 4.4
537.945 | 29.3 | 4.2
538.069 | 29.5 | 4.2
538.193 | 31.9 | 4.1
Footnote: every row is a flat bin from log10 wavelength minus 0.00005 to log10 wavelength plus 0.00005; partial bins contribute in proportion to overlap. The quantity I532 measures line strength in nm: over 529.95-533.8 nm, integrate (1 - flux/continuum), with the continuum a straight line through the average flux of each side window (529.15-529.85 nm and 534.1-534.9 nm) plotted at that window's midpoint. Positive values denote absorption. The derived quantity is 0.18 nm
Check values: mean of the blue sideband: 34.9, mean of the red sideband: 33.7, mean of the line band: 32.7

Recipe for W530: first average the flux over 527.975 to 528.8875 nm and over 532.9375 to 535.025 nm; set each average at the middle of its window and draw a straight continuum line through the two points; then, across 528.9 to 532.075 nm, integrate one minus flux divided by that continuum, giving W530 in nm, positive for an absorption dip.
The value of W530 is -0.27 nm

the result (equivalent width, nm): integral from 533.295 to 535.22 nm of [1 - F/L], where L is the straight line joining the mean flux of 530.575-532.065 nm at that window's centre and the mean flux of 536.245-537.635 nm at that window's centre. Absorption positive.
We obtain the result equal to 0.10 nm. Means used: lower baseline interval 34.8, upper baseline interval 30.6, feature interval 30.9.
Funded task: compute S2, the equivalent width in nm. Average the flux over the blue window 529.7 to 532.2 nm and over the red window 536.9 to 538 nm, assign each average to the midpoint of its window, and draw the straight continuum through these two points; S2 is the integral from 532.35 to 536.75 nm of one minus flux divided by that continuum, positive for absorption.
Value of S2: 0.06 nm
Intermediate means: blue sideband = 34.2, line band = 31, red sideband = 29.2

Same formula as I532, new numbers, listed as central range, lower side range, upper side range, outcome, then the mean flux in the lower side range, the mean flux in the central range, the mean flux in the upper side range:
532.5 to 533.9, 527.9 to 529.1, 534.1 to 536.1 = 0.096 nm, 35.2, 30.3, 31.5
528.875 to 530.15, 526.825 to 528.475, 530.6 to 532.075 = -0.180 nm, 30.2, 37.1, 34.8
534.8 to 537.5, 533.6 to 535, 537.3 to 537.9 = 0.076 nm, 31.4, 30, 30.5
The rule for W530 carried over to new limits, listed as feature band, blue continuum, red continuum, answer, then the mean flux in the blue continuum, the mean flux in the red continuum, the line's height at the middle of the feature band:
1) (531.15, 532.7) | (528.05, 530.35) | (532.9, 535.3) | -0.068 nm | 34.7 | 31.2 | 32.8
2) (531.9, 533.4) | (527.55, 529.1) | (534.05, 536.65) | -0.016 nm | 34.2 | 31.2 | 32.4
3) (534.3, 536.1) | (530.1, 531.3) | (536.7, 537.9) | -0.033 nm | 32.3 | 29.9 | 30.7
